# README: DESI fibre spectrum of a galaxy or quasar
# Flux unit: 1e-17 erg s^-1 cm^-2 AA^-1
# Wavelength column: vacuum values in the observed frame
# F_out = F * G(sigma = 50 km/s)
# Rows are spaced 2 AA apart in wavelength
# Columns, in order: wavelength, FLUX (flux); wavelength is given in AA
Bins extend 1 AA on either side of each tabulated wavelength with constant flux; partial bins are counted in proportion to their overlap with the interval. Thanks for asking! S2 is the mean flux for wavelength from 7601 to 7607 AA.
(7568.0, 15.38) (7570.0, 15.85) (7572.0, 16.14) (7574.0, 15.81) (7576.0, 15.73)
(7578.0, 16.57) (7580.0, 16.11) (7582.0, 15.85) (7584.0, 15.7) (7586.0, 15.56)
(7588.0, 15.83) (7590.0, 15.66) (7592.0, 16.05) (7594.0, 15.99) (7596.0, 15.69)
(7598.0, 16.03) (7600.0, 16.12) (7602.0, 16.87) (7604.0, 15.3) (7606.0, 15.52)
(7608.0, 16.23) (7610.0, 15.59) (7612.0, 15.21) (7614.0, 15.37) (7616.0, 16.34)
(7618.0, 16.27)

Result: 15.9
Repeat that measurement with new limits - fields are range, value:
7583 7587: 15.6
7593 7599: 15.9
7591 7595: 16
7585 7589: 15.7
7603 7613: 15.6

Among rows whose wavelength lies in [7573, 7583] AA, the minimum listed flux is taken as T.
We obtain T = 15.73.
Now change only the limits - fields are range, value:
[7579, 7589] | 15.56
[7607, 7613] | 15.21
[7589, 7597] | 15.66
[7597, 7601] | 16.03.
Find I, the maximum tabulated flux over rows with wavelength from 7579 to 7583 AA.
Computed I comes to 16.11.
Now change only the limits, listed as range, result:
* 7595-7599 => 16.03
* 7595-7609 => 16.87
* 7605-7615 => 16.23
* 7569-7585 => 16.57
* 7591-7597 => 16.05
